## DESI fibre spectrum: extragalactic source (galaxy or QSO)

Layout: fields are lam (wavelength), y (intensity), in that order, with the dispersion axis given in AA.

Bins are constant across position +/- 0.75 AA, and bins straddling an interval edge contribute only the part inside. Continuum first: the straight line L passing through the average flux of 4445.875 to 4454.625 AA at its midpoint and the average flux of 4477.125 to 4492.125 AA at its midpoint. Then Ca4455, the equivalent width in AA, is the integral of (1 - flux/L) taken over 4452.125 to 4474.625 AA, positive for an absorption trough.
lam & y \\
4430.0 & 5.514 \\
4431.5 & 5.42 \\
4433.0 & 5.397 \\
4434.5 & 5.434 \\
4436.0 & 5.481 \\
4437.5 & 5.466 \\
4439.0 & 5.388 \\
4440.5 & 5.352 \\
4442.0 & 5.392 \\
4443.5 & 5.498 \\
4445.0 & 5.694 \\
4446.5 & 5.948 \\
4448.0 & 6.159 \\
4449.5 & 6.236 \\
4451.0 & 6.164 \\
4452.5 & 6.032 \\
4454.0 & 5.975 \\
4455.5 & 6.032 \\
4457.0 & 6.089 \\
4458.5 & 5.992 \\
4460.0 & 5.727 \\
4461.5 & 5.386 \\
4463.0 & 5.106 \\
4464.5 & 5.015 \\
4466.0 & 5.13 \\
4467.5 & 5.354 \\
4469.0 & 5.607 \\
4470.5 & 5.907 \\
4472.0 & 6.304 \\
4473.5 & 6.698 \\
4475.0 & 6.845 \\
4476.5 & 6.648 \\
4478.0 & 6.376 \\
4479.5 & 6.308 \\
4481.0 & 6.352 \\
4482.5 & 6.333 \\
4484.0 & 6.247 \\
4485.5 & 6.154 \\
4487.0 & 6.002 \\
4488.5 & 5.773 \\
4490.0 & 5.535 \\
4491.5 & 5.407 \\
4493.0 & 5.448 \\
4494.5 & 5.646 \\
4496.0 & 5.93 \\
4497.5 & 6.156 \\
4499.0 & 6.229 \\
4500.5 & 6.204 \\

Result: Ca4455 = 1.1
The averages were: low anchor 6.09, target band 5.77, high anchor 6.06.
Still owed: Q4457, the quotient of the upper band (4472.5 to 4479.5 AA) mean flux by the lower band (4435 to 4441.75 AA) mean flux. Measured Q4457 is 1.2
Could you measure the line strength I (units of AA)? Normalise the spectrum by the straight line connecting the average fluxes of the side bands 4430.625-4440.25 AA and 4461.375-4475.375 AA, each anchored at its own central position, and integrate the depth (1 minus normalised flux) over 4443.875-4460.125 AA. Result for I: -1.2 AA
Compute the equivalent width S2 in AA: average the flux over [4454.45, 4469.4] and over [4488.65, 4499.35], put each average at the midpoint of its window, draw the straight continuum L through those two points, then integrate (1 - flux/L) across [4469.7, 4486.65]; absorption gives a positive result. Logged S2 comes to -2.2 AA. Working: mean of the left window 5.55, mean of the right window 5.75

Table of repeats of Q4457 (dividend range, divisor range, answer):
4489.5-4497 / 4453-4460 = 0.94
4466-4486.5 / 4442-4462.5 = 1.05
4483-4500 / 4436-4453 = 1.02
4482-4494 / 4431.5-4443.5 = 1.08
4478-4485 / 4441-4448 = 1.11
